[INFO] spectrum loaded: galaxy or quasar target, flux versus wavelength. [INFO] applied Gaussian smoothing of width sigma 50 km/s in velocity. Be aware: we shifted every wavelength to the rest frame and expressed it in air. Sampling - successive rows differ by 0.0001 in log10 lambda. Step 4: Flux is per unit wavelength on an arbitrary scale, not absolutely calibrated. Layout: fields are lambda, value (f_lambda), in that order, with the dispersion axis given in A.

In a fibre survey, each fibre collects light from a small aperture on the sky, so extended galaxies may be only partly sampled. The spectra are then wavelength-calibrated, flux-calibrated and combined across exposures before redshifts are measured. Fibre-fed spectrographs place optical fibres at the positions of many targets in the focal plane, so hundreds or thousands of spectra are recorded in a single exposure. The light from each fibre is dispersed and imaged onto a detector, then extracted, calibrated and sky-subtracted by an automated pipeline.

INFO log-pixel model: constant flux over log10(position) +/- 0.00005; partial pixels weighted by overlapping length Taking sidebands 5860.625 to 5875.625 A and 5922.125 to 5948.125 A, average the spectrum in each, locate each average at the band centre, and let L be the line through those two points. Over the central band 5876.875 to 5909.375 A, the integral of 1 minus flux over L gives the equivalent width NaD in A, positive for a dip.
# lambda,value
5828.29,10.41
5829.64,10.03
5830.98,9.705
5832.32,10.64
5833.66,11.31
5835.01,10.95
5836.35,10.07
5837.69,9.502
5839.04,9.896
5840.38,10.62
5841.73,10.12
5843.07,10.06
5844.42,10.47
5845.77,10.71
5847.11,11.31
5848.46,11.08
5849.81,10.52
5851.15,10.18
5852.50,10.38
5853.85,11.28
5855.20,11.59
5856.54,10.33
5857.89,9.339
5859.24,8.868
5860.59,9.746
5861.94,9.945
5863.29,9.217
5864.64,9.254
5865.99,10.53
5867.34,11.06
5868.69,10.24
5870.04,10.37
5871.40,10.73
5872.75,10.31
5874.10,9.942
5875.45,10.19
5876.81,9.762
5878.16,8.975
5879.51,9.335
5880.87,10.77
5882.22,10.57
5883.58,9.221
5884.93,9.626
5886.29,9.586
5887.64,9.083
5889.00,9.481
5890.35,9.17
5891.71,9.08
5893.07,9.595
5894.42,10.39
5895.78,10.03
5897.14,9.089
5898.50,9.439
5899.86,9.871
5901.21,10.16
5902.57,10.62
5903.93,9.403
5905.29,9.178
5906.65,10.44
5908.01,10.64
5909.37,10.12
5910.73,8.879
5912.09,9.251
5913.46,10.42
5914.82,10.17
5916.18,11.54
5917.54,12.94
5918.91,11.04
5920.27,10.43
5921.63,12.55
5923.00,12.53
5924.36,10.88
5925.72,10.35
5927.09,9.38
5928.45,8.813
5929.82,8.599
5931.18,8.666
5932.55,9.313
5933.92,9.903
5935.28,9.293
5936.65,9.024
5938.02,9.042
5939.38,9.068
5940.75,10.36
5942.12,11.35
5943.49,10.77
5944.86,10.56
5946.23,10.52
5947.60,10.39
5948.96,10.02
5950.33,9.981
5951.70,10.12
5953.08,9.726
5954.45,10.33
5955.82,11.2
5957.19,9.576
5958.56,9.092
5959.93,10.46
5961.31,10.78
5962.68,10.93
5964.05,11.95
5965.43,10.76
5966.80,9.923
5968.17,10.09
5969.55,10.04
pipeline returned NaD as 1.1 A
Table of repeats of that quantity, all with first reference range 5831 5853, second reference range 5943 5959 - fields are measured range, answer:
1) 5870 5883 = 0.39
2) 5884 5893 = 0.87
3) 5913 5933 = -0.49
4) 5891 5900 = 0.62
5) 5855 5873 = 0.60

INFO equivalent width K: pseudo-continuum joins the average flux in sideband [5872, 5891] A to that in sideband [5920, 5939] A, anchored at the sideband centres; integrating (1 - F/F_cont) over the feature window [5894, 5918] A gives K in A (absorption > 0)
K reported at -0.75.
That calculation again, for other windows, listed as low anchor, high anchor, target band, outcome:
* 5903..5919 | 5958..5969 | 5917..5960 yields 0.9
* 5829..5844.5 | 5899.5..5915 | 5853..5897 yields 0.7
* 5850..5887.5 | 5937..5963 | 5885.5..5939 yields 0.9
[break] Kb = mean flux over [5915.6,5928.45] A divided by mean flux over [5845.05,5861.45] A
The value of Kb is 1.07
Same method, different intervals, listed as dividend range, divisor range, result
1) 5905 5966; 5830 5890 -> 1.01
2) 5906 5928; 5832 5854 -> 1.02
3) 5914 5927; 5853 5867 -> 1.12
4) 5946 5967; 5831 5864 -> 1.00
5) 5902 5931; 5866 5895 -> 1.05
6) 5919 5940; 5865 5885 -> 0.98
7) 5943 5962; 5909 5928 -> 0.95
